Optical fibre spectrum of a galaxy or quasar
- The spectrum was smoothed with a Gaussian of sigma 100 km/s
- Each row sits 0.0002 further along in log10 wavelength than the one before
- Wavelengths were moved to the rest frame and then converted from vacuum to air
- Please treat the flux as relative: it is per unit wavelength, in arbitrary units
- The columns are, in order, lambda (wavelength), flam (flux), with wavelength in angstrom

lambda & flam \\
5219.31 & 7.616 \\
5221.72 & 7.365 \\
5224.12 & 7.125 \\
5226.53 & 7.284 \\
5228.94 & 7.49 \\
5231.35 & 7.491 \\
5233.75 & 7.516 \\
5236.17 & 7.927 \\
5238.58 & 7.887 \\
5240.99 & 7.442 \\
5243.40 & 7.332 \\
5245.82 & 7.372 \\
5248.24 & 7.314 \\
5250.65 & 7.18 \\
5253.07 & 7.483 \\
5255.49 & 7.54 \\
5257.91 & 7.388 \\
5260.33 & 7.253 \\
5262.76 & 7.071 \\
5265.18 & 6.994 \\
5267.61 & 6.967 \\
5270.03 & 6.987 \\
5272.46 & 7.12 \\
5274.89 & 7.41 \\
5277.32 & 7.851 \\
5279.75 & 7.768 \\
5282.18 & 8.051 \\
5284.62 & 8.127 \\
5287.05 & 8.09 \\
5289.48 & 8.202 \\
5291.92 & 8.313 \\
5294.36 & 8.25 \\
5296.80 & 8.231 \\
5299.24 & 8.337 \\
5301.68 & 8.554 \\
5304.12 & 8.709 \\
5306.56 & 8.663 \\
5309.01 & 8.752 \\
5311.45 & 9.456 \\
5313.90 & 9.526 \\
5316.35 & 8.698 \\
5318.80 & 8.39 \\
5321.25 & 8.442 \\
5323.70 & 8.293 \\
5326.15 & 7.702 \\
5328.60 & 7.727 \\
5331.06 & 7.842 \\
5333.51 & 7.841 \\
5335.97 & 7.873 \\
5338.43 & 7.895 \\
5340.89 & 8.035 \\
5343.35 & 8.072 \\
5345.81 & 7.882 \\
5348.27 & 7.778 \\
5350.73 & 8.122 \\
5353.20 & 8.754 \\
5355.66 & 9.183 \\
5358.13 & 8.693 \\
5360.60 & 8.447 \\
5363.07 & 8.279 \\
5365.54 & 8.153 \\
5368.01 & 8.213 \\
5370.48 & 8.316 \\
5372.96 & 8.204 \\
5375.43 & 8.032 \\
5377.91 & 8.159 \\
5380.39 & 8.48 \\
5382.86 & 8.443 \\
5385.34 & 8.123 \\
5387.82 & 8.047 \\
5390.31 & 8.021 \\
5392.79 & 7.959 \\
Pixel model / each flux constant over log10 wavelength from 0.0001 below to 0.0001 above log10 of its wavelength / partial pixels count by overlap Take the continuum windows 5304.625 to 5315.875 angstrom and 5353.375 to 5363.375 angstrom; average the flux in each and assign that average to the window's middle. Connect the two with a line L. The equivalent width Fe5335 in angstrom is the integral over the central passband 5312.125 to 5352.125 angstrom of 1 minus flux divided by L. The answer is 3.31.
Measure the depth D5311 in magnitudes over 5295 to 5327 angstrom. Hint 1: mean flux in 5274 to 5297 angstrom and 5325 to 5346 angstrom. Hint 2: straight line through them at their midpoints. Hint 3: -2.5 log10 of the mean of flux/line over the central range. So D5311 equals -0.09 mag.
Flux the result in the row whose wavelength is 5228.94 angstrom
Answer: 7.49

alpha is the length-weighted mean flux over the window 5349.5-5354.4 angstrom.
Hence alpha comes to 8.43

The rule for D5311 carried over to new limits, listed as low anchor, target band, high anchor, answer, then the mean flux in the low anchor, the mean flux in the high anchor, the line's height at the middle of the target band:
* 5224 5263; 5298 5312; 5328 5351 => -0.13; 7.43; 7.9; 7.73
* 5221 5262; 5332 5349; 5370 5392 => 0.01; 7.43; 8.19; 7.97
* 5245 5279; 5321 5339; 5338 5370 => 0.01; 7.29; 8.28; 8.02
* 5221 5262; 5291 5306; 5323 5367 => -0.08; 7.43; 8.14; 7.82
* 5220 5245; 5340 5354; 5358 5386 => 0.01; 7.49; 8.28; 8.14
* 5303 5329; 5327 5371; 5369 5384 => 0.03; 8.6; 8.27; 8.42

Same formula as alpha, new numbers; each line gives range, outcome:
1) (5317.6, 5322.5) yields 8.42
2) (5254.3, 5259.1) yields 7.47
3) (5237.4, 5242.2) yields 7.67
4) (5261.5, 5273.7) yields 7.03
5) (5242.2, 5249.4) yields 7.33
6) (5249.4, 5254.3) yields 7.34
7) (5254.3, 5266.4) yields 7.25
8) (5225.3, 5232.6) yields 7.42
